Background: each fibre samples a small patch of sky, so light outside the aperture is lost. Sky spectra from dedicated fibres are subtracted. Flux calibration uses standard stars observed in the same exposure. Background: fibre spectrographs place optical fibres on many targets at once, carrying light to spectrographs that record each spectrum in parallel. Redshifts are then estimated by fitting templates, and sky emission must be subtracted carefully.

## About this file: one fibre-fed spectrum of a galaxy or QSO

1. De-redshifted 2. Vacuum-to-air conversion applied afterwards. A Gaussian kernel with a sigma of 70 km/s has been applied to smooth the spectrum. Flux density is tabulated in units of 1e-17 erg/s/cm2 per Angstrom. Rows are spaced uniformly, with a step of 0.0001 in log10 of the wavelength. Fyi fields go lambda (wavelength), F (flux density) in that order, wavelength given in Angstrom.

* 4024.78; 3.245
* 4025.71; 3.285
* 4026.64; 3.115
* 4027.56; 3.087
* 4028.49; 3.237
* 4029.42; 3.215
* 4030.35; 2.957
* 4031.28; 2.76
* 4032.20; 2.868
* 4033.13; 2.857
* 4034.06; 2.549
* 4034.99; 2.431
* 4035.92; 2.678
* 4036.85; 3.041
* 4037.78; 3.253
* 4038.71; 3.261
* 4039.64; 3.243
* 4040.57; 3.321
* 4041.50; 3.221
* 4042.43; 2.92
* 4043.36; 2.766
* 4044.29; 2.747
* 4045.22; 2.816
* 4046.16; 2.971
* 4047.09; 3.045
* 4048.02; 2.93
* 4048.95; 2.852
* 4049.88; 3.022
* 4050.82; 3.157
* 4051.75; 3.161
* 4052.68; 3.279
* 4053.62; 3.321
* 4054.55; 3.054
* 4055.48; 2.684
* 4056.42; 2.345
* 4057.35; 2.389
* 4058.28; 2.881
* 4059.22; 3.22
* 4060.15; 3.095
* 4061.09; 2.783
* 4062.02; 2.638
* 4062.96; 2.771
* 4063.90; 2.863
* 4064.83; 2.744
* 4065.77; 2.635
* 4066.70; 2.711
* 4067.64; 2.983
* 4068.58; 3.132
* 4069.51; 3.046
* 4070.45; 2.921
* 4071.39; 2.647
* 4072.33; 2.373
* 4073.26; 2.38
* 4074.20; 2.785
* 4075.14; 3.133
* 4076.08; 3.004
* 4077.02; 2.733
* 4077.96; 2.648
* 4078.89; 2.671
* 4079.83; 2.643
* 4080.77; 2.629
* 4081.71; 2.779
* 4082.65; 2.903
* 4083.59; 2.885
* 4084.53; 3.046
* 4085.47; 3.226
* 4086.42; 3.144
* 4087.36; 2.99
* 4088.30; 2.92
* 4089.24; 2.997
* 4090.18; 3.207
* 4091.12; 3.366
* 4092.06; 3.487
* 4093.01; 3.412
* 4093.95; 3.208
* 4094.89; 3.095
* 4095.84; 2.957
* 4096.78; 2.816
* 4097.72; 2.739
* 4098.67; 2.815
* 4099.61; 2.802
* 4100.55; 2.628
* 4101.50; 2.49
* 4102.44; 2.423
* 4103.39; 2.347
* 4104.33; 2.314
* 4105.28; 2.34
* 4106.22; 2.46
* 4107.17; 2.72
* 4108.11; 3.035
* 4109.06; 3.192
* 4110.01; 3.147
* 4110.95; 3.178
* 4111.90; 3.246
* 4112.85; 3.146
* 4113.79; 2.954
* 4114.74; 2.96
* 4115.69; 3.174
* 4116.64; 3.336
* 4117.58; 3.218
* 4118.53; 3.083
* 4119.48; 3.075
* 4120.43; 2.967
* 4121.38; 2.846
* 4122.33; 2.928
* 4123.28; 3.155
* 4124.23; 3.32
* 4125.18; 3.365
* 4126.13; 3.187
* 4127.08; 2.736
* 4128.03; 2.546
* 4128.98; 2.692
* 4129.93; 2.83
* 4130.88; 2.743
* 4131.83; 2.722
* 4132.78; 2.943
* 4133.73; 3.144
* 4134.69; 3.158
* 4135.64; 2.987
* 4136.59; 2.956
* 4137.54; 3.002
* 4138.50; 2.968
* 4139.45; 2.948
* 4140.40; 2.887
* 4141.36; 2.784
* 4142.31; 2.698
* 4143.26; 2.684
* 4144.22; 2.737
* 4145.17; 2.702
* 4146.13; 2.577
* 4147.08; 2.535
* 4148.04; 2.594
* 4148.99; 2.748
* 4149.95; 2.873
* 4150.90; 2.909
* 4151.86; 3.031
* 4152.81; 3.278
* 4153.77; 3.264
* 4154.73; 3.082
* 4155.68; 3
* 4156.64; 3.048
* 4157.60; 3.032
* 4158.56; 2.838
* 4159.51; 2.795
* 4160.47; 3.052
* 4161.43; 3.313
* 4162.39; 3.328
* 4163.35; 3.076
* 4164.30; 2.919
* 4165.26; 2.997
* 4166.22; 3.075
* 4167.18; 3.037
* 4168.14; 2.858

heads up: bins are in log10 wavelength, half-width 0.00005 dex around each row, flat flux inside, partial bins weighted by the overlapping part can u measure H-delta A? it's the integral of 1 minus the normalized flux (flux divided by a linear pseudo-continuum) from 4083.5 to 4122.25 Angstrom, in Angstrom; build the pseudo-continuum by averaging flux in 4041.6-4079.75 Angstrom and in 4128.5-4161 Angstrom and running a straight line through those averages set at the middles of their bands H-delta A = -1.17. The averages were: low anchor 2.86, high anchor 2.89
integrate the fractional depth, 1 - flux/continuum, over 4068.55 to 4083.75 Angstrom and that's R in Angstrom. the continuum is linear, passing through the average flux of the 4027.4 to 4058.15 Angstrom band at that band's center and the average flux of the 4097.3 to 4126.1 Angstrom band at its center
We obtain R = 0.8 Angstrom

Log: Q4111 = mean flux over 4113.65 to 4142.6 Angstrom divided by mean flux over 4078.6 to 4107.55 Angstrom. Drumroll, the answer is 1.04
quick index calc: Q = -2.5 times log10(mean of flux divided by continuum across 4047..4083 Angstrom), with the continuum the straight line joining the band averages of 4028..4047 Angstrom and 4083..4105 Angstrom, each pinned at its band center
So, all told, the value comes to 0.04 mag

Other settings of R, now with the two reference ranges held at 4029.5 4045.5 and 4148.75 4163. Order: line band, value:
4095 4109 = 1.54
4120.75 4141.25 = 0.46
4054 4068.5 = 0.76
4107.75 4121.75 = -0.47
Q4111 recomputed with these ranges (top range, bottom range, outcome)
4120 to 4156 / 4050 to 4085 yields 1.02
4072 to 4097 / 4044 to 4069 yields 1.02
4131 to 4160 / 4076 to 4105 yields 1.01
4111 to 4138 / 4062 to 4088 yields 1.07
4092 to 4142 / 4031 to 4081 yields 1.02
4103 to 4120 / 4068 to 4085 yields 1.05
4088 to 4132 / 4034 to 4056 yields 0.98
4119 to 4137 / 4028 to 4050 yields 1.00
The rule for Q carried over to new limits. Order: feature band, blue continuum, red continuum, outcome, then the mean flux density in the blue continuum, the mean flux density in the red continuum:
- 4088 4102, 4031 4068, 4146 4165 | -0.022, 2.91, 2.97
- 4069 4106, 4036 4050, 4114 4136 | 0.062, 3.02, 3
